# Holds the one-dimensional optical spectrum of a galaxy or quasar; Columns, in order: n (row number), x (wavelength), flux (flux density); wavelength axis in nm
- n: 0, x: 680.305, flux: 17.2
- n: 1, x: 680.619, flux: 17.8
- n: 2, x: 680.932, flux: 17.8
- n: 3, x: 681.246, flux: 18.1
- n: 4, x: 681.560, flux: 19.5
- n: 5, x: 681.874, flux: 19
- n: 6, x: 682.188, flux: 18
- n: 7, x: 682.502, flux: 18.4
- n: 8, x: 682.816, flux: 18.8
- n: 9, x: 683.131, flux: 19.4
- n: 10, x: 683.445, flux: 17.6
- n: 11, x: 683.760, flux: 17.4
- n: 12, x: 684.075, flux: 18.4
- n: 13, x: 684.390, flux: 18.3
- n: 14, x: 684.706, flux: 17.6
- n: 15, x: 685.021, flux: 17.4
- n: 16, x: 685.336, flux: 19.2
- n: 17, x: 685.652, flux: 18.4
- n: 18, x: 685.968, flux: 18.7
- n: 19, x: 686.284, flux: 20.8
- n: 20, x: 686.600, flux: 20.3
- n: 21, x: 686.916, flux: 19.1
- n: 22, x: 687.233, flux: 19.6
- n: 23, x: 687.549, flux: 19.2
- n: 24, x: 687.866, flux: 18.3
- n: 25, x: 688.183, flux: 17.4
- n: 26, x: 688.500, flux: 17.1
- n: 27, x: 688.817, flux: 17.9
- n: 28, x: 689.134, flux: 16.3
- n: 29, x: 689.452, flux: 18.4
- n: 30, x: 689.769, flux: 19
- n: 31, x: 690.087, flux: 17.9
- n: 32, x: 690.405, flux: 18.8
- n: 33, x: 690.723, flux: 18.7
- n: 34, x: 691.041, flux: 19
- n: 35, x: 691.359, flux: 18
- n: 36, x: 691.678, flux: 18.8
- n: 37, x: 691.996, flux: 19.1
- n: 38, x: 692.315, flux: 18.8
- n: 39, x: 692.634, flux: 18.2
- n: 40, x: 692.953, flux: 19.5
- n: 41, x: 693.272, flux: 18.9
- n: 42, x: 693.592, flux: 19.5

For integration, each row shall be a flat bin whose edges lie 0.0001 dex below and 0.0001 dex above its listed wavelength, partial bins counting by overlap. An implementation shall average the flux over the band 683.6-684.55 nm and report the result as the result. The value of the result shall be 18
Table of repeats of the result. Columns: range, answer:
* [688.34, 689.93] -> 17.7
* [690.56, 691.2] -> 18.9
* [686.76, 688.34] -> 18.7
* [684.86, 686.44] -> 18.9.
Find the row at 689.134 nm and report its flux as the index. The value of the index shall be 16.3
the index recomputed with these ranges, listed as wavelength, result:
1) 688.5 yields 17.1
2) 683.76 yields 17.4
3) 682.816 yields 18.8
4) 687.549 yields 19.2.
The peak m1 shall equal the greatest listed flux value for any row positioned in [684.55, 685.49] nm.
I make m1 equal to 19.2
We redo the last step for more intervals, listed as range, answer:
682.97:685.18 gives 19.4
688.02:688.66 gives 17.4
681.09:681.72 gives 19.5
